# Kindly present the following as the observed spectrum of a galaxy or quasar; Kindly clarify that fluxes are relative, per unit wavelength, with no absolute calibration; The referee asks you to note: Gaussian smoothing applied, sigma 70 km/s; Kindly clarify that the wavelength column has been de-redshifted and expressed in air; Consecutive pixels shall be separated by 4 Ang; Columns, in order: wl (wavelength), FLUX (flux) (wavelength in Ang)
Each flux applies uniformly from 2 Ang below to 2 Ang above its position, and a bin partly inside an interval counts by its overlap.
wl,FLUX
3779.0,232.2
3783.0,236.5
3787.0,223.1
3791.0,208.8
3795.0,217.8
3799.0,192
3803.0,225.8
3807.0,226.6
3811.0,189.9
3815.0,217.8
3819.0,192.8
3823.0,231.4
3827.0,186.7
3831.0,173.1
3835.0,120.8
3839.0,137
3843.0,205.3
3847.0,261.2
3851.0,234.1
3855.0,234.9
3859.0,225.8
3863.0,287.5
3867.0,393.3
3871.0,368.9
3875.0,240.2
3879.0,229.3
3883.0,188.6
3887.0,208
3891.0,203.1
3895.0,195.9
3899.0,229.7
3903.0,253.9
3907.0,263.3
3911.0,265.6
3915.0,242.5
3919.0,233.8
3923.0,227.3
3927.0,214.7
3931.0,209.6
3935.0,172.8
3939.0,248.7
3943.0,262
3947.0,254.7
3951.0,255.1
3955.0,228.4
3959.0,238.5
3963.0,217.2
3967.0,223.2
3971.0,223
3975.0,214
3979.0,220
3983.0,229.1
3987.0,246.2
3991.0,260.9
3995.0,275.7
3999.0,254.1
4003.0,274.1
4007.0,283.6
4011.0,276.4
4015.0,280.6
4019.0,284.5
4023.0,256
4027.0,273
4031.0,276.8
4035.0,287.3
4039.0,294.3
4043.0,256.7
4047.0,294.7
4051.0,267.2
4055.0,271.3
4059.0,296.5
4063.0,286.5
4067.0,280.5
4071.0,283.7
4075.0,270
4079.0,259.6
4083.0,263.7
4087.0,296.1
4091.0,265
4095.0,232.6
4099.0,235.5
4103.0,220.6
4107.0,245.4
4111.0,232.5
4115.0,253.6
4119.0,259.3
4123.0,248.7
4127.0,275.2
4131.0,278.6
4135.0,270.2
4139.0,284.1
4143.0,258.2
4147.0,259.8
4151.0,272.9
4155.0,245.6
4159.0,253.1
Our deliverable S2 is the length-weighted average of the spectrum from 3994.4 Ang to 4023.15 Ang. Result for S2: 274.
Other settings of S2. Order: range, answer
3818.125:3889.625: 229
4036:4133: 266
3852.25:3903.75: 250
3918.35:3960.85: 231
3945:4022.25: 250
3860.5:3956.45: 245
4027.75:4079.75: 279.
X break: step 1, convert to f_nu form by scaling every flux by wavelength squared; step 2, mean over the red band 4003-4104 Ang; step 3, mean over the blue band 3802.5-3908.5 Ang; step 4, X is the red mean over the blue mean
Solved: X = 1.33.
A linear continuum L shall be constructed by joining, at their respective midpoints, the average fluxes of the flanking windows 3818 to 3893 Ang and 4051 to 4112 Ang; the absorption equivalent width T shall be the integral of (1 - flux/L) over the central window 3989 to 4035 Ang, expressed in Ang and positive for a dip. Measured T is -3.7 Ang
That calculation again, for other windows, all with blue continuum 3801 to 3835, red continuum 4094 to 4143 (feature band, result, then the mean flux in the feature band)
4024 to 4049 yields -4.2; 279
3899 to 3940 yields -2.7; 233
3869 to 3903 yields -3.5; 234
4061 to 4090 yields -3.6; 277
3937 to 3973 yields -2.3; 239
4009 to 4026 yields -2.8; 274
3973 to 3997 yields -1.1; 241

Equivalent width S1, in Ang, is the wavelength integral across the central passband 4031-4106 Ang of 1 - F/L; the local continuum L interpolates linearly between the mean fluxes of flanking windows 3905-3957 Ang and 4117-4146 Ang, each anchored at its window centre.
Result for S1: -3.6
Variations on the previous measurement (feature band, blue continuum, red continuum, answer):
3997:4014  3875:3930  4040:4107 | -1.42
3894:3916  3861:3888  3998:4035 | 2.54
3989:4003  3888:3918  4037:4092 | -0.28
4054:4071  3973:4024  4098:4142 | -1.84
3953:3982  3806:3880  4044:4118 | 2.79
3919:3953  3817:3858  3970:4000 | -0.62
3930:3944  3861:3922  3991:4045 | 2.11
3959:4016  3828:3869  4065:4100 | 0.59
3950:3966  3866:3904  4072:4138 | 1.14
